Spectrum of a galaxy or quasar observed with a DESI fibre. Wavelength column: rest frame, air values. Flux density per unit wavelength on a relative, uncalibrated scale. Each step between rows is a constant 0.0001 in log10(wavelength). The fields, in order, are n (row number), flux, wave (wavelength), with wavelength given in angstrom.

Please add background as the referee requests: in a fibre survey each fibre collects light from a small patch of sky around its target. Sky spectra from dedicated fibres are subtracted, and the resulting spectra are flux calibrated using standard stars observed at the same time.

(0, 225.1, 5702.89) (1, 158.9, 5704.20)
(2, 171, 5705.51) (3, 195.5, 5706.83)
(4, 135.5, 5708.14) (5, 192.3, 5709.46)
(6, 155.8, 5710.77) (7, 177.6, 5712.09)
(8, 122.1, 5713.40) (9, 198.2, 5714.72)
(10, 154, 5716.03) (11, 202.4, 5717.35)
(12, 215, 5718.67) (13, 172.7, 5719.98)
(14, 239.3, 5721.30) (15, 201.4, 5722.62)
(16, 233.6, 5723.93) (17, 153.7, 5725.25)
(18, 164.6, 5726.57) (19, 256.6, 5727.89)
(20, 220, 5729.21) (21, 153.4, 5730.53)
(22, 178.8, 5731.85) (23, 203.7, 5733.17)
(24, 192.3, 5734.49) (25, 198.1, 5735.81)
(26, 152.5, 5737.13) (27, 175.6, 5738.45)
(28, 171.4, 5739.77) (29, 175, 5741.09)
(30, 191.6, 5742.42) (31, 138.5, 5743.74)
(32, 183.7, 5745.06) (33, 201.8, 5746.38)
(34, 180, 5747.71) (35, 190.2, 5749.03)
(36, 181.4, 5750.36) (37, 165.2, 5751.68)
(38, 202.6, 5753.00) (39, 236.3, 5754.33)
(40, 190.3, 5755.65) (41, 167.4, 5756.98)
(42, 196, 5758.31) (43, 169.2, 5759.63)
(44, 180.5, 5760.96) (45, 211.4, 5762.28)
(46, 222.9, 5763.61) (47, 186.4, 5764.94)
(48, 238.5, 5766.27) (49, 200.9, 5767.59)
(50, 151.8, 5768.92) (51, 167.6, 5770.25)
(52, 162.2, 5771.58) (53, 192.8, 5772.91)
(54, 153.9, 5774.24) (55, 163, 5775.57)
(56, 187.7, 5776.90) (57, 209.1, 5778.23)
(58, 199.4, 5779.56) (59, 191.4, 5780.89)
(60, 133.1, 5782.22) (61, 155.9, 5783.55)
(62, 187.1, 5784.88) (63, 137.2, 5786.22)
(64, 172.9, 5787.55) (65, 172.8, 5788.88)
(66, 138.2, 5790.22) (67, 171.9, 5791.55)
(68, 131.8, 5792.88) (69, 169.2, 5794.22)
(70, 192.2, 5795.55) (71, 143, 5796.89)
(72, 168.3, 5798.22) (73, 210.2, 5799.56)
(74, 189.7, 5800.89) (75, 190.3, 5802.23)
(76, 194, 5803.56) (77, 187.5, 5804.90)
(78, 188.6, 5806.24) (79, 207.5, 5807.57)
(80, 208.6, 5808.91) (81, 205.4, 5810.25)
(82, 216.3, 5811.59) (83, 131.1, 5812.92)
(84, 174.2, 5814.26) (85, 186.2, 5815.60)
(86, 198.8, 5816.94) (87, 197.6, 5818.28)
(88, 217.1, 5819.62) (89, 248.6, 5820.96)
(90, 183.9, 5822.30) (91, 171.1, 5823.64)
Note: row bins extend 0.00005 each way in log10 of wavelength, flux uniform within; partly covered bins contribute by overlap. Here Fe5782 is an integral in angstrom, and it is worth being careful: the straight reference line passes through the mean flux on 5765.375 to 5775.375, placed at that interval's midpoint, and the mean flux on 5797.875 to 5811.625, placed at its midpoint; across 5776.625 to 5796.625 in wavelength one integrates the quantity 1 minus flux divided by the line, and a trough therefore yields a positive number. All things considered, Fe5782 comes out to 2.0 angstrom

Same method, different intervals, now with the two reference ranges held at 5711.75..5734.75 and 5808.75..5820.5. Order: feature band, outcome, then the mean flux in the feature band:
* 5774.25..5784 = 0.8 angstrom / 176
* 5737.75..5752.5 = 1.1 angstrom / 178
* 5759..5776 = 0.6 angstrom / 185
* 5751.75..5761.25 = 0.1 angstrom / 190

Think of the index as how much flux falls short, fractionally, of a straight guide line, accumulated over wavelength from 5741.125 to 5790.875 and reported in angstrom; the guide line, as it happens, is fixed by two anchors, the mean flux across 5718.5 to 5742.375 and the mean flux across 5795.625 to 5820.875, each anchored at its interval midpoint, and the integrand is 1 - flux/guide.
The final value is 2.6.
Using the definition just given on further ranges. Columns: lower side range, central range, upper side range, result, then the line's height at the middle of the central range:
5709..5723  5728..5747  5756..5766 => 0.5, 188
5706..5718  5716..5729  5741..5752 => -2.2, 173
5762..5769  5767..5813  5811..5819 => 4.1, 195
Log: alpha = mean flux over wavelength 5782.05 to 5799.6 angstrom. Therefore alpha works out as 162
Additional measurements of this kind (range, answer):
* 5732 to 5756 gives 185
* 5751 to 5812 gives 183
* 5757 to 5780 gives 187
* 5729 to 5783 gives 184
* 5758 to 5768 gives 201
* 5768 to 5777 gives 168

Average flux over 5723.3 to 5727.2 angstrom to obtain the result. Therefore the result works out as 184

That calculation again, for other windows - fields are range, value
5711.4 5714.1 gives 150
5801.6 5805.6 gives 191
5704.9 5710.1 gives 173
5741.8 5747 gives 179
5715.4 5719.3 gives 190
